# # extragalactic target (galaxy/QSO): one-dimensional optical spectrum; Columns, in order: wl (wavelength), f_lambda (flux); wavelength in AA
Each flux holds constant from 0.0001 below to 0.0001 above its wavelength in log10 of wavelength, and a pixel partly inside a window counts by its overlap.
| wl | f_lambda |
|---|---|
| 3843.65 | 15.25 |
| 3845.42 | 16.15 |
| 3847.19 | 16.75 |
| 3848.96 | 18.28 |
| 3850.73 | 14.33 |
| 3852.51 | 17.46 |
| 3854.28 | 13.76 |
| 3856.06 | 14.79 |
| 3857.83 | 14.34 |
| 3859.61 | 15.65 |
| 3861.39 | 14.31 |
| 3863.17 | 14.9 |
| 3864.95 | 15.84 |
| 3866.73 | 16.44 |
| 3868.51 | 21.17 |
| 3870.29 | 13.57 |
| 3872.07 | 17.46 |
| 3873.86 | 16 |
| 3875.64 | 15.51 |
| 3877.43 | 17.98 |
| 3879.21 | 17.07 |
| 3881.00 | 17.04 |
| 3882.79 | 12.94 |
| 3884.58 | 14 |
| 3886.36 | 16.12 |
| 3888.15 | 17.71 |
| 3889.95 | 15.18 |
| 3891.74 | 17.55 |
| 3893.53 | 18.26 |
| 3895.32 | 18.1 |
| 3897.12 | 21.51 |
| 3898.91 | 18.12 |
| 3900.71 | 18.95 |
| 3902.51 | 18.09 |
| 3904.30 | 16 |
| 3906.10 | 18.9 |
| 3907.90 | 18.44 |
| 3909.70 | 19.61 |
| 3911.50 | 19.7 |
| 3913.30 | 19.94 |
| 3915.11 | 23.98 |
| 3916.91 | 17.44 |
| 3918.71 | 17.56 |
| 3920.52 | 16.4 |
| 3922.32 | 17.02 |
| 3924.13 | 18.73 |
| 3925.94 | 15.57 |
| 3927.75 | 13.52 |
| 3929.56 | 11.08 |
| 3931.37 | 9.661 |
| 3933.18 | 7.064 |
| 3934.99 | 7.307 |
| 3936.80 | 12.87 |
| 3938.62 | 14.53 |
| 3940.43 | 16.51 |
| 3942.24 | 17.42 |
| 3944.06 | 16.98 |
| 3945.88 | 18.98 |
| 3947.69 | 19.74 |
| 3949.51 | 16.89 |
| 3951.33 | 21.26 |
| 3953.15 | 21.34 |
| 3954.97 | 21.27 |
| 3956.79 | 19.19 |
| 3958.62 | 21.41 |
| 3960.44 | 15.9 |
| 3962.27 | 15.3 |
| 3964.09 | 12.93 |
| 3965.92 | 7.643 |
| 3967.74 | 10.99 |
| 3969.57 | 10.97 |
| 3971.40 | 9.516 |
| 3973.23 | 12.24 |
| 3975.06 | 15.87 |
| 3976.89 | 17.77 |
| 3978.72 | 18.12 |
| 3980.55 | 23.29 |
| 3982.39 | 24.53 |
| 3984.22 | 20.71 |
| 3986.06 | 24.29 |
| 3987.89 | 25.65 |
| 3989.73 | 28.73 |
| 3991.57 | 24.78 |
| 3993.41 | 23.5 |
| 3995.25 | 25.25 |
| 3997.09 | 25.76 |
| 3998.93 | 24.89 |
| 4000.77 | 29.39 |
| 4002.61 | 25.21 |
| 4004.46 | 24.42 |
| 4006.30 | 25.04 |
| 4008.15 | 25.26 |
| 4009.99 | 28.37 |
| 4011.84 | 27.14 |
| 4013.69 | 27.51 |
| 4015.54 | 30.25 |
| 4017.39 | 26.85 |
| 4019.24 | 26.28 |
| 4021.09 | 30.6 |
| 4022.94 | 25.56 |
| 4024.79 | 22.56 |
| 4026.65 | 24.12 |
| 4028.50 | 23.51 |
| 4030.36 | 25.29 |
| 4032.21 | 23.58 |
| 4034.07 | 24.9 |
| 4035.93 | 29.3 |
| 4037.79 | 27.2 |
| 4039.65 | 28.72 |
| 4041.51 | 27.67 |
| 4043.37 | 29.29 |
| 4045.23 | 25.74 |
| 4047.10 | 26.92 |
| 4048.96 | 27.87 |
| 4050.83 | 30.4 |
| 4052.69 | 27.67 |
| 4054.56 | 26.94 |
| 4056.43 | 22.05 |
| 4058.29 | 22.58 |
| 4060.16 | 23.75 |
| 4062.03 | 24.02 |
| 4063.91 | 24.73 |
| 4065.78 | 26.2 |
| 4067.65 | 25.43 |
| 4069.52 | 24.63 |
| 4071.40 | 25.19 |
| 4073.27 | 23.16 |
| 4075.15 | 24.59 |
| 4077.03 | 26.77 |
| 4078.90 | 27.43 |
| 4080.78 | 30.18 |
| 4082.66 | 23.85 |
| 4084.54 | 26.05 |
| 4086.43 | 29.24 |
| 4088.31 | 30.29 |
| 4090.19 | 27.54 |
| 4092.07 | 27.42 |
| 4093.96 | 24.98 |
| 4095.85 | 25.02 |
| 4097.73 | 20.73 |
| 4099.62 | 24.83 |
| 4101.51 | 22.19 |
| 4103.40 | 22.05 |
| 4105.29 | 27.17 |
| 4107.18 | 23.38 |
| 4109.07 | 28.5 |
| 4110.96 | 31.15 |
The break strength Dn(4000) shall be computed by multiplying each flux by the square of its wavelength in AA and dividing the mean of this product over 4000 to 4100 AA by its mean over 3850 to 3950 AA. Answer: 1.73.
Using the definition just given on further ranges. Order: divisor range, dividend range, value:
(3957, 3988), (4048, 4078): 1.59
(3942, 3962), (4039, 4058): 1.50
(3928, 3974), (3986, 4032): 1.81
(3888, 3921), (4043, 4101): 1.52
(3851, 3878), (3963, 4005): 1.36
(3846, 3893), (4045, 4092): 1.80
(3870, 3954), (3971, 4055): 1.58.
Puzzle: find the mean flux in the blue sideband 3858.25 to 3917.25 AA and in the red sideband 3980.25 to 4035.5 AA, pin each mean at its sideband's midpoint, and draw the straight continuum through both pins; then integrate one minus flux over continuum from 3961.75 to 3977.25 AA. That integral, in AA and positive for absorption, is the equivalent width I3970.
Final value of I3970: 7.2 AA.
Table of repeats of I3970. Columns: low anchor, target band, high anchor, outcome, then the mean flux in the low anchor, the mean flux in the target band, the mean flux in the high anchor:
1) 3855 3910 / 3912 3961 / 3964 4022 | 7.21 AA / 16.8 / 16.7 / 22.5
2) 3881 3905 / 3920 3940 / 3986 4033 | 6.82 AA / 17.1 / 13.1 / 26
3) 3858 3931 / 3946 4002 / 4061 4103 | 2.88 AA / 17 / 19.7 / 25.6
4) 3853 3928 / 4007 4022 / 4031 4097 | -2.58 AA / 17.1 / 27.7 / 26.3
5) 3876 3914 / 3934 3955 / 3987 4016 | 4.69 AA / 17.6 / 16.9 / 26.3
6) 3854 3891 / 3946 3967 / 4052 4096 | 2.55 AA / 15.8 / 17.5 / 25.8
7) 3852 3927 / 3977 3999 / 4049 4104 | -2.32 AA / 17.1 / 23.9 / 25.6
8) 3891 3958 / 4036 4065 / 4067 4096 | -2.26 AA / 17.2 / 26.5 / 26.4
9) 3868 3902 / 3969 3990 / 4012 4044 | 3.87 AA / 17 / 19.2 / 26.6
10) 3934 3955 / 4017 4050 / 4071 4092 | -4.39 AA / 16.9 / 26.4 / 26.8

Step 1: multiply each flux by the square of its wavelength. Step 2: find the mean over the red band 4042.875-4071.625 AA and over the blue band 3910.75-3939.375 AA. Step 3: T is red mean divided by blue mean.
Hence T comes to 1.83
